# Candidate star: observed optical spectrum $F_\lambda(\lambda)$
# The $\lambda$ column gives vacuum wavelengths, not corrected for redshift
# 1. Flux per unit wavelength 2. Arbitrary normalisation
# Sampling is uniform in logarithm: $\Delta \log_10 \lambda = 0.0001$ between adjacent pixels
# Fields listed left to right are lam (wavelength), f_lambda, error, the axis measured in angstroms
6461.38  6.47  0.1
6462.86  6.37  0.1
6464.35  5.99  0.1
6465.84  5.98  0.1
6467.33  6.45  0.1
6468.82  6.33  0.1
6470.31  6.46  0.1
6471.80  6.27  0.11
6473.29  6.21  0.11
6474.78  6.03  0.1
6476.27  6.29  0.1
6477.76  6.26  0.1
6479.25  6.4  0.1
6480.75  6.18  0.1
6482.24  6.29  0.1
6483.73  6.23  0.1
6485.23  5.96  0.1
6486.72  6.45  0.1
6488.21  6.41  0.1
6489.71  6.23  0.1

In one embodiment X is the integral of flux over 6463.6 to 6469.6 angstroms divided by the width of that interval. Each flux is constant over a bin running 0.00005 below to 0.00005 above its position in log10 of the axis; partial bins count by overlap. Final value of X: 6.18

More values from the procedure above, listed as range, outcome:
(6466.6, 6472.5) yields 6.38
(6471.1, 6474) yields 6.24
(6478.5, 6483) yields 6.29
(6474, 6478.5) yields 6.2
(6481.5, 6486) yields 6.16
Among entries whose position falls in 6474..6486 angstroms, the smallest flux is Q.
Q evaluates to 5.96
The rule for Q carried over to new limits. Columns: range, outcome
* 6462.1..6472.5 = 5.98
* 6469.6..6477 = 6.03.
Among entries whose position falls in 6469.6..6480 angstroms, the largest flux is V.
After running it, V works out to 6.46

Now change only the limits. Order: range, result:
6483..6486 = 6.23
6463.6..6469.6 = 6.45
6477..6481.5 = 6.4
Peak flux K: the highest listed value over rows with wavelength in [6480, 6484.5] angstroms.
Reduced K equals 6.29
